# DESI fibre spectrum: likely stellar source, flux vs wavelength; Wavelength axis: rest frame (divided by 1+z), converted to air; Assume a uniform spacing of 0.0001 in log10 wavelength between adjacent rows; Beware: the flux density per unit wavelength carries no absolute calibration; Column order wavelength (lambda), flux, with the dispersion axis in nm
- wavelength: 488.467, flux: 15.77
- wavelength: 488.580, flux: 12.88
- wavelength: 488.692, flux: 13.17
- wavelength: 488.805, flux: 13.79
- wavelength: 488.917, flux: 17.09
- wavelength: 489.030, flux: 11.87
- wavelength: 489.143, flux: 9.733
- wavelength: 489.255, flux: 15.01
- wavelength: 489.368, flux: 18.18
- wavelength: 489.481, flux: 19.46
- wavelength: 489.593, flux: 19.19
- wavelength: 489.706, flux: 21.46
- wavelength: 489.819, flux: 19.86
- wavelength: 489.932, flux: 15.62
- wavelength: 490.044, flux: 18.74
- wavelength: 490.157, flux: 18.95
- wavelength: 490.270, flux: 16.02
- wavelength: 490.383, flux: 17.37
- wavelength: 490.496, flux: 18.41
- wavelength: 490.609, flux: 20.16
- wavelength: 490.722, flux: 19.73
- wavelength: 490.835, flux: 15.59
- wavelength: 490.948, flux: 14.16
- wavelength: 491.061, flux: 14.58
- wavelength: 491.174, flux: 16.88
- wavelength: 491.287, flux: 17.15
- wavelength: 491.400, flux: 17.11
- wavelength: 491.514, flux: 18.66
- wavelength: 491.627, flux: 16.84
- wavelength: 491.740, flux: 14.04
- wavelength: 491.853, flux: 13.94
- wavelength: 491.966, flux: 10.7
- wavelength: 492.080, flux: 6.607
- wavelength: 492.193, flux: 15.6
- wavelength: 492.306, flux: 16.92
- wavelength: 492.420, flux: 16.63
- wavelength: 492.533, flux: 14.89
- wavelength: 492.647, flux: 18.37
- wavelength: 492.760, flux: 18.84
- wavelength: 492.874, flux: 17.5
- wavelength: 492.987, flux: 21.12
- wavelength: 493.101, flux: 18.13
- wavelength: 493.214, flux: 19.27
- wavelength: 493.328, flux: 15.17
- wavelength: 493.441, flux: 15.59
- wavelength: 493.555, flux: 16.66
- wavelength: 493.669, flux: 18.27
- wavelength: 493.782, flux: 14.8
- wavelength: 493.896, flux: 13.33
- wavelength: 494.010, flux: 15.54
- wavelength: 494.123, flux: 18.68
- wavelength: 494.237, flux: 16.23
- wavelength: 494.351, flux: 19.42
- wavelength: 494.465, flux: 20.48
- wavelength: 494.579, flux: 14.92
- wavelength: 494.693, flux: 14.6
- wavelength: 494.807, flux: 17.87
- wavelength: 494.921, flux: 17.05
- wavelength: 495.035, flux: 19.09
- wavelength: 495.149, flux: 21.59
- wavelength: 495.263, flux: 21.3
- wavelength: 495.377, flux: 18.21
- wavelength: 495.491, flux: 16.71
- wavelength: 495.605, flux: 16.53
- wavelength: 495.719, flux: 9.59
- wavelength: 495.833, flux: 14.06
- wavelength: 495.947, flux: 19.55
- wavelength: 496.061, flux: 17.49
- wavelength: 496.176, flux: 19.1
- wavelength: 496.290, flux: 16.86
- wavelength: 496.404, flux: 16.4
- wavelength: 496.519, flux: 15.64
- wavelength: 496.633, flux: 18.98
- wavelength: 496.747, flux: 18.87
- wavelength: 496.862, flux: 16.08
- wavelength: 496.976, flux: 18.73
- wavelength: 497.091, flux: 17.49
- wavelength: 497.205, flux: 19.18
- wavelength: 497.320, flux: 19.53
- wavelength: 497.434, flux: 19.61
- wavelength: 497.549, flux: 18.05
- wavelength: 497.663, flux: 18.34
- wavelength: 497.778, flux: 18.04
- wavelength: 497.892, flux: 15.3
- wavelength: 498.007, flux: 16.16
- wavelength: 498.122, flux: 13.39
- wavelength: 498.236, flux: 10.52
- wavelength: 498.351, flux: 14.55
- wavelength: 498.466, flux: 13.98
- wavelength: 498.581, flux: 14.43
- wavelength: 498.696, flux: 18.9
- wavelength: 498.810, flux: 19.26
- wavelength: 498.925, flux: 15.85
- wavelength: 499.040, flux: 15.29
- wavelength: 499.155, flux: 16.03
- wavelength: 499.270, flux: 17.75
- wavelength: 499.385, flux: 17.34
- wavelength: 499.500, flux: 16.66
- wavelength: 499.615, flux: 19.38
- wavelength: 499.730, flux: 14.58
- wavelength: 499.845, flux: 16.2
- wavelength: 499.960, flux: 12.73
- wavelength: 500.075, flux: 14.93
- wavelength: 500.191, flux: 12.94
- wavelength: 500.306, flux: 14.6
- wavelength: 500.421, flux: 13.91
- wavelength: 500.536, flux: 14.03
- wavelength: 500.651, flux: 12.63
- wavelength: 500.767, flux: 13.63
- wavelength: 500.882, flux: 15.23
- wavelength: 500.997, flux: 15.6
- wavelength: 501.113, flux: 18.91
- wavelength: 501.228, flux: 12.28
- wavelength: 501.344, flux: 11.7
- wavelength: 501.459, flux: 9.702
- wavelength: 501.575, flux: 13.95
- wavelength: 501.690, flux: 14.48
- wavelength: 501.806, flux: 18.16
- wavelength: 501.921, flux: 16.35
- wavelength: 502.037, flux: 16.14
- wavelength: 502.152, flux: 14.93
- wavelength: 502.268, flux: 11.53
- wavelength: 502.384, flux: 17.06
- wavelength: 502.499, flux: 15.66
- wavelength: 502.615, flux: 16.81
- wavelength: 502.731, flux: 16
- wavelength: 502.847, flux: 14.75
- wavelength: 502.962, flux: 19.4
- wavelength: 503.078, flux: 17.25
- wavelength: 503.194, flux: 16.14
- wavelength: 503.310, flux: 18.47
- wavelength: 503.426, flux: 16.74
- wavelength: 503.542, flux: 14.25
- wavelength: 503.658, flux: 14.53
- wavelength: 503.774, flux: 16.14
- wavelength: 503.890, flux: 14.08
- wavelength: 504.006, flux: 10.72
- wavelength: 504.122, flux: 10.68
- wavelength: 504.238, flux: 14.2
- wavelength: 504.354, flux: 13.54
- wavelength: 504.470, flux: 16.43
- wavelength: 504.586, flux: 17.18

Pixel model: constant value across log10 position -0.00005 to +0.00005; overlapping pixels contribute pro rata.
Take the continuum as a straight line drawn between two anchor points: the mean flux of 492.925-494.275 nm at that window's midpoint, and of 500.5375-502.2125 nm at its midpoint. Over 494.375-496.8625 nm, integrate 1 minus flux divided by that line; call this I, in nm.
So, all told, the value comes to -0.164 nm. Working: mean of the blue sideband 16.9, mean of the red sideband 14.5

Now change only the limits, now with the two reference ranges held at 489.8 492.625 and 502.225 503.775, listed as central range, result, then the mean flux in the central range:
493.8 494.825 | -0.03 nm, 16.7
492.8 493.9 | -0.07 nm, 17.2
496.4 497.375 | -0.11 nm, 17.9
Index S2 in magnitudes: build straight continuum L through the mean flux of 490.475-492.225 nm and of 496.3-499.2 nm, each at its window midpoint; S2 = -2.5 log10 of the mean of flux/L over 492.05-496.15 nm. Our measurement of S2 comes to -0.06 mag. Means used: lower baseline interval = 15.6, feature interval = 16.9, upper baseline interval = 16.7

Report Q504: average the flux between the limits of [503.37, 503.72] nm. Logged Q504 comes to 15.2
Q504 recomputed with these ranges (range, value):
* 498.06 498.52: 13.1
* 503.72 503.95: 15.1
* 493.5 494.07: 15.8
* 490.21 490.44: 16.7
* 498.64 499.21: 17.1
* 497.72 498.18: 15.7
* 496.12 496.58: 17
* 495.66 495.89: 11.9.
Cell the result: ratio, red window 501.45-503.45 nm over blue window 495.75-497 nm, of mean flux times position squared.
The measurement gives 0.94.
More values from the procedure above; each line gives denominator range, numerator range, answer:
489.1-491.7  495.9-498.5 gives 1.01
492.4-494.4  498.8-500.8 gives 0.92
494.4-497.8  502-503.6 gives 0.94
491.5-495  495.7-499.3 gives 1.04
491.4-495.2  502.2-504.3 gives 0.96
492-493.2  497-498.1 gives 1.11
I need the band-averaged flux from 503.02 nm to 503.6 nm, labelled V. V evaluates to 16.6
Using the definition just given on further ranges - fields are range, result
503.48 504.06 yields 14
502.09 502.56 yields 14.8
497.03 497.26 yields 18.3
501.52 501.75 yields 14.3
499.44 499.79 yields 16.9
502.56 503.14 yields 16.8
